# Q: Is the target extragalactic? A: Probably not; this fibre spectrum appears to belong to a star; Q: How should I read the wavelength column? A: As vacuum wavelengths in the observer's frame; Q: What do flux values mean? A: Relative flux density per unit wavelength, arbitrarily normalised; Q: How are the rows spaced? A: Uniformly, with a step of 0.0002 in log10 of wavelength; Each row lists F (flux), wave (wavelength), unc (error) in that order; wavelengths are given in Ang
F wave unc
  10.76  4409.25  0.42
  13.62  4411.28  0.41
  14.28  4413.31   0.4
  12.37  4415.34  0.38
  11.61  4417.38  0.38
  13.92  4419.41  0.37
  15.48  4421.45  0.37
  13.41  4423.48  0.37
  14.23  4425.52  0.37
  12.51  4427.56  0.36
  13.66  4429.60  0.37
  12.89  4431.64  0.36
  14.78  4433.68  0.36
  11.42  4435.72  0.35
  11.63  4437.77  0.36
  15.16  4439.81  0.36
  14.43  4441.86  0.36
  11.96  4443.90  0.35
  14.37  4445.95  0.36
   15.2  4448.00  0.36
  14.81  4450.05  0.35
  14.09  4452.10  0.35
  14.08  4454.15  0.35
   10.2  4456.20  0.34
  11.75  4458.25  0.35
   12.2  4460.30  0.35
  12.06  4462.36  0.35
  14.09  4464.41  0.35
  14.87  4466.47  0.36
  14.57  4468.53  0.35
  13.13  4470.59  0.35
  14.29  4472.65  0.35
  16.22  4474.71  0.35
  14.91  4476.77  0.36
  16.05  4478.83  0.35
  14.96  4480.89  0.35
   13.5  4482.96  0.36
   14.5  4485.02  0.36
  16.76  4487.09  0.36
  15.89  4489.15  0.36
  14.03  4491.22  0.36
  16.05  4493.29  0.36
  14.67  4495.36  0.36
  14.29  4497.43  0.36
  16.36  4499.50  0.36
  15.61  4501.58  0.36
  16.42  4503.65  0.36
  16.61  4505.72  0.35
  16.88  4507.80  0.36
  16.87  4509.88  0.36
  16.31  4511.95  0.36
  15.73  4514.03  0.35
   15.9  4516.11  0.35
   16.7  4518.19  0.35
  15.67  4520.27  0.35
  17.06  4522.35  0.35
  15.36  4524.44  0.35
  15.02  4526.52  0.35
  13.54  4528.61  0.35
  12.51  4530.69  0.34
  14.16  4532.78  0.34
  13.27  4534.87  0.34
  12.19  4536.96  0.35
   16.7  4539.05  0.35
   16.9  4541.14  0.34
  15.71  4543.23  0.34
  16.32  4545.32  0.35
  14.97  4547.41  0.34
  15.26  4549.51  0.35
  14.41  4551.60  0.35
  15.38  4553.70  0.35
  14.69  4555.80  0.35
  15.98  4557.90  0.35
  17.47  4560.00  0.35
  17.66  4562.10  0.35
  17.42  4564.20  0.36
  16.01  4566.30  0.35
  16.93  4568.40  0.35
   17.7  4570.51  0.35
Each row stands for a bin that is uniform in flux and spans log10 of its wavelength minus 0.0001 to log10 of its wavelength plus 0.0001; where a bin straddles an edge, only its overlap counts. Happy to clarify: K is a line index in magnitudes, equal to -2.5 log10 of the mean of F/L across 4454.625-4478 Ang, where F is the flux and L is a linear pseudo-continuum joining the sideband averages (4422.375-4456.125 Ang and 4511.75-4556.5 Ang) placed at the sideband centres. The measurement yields 0.040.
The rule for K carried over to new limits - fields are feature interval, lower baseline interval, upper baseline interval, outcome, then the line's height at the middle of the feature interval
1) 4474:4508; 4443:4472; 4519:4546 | -0.101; 14.1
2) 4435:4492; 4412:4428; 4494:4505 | 0.049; 14.6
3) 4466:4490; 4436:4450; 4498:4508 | 0.016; 15.2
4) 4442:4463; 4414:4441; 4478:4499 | 0.071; 14.1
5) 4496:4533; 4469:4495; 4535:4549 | -0.032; 15.2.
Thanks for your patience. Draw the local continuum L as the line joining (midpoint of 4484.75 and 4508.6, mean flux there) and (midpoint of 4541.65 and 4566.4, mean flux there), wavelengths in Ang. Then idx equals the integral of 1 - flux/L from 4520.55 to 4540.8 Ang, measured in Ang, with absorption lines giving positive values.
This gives 1.7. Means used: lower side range 15.7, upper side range 16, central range 14.6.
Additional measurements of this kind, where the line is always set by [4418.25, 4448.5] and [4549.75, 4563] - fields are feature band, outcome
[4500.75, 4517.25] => -1.42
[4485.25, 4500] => -0.64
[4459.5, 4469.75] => 0.45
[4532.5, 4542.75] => 0.52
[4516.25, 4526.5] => -0.55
